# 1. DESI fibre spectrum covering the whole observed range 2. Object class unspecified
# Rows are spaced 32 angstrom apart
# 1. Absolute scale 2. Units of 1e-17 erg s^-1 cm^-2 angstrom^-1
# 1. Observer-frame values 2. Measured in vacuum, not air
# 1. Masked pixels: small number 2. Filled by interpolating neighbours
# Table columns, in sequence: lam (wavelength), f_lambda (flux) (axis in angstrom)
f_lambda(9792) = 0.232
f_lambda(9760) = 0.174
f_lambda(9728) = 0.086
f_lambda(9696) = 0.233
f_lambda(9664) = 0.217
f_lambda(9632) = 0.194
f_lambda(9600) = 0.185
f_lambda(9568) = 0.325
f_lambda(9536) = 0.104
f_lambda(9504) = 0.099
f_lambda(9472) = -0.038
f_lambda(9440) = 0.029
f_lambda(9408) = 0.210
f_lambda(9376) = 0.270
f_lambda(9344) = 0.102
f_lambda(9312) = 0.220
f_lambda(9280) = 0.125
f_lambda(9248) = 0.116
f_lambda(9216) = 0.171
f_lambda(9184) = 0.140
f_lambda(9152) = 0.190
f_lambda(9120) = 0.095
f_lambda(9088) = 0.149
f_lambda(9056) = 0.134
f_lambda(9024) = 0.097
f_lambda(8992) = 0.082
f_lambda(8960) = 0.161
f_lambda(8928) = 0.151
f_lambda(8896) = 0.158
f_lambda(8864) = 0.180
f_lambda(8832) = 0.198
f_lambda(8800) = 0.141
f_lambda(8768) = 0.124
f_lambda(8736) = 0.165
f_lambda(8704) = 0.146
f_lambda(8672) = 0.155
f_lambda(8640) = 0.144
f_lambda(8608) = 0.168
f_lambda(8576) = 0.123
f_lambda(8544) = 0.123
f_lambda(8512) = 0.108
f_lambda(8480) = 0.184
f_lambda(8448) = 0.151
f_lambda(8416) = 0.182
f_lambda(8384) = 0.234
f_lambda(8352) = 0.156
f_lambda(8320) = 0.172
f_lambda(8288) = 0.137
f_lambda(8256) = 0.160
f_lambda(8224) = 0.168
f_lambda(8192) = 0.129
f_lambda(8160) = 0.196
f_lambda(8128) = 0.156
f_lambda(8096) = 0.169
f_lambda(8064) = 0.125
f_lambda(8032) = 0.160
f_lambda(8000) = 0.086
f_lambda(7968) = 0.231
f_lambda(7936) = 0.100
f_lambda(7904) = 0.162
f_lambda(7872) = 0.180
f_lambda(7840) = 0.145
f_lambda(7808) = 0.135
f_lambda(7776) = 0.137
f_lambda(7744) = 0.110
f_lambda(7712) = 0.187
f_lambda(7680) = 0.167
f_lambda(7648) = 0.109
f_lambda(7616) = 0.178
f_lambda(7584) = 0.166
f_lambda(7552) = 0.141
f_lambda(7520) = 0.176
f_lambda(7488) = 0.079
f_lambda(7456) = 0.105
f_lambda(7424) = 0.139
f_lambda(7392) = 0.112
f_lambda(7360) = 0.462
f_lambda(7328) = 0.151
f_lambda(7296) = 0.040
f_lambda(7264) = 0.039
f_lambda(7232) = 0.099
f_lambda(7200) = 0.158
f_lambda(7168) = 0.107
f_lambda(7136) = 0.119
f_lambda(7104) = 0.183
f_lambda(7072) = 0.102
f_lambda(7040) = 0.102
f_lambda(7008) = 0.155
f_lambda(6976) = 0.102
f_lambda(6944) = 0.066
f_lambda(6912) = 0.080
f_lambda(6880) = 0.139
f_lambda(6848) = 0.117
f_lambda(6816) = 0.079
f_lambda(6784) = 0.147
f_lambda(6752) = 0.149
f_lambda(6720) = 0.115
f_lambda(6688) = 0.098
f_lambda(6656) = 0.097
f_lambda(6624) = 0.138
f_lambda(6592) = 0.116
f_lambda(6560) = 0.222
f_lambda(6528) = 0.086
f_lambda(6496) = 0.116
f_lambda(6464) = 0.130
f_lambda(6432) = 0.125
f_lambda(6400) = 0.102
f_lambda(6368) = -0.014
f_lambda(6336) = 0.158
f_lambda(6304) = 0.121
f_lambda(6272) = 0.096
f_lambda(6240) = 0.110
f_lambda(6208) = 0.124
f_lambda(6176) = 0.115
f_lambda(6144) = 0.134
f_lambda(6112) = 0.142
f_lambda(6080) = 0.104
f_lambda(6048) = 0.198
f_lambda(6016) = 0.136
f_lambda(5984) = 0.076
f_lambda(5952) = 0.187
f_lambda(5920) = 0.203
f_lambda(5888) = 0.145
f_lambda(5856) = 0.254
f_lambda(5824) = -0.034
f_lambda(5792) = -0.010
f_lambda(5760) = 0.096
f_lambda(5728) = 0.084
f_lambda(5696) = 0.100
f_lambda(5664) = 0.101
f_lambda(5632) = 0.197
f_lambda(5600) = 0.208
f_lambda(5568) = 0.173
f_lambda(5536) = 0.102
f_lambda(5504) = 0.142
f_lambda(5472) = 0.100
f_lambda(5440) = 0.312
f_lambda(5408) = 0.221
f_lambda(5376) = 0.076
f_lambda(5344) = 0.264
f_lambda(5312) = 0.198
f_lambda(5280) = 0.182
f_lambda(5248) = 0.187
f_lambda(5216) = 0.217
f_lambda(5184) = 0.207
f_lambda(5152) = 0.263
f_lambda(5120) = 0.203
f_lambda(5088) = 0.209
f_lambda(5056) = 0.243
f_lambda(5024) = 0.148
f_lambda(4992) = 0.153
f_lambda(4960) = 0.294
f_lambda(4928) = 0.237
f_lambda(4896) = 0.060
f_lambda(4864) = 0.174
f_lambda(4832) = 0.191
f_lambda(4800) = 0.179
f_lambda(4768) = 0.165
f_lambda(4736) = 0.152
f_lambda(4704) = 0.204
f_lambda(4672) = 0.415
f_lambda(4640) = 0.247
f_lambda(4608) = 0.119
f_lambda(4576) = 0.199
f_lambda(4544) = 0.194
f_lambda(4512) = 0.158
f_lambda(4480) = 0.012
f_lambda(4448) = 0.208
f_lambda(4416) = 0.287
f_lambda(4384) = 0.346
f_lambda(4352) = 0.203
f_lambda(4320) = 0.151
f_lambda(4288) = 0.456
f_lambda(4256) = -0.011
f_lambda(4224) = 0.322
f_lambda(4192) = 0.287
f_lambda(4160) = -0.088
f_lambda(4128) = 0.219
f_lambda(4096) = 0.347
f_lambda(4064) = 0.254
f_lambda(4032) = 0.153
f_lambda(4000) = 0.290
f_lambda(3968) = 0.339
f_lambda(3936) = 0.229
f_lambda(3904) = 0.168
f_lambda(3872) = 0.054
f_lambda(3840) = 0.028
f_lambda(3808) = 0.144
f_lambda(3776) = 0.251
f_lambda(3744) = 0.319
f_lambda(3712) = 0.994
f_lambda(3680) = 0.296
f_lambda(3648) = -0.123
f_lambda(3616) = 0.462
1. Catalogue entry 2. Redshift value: 0.971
